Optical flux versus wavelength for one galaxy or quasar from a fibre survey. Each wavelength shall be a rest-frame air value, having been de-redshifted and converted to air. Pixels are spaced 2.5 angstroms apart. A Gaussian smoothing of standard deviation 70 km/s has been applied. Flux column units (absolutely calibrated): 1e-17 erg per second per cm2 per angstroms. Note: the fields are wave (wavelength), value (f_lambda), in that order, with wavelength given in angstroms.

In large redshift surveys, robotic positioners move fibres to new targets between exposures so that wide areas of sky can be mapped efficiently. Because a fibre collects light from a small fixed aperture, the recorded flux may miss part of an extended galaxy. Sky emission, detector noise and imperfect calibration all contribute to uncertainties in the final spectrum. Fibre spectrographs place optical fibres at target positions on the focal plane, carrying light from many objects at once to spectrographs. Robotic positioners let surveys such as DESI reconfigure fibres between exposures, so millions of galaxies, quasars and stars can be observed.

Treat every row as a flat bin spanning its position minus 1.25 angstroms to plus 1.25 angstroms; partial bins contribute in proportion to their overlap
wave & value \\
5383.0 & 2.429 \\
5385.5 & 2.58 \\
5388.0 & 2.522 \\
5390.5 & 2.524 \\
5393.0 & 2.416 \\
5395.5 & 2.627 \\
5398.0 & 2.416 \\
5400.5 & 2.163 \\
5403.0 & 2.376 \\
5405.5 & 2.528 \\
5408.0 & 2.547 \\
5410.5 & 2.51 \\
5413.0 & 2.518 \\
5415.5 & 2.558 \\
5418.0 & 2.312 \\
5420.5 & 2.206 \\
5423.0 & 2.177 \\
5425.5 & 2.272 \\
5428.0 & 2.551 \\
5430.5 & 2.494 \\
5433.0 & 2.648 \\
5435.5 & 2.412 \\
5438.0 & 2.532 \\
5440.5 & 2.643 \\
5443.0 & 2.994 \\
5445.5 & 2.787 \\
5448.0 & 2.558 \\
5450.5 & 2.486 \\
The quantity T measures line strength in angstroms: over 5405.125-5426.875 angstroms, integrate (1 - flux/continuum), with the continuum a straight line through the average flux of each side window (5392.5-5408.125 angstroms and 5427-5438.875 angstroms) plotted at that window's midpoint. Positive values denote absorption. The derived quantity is 0.7 angstroms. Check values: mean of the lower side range 2.43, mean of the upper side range 2.53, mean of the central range 2.4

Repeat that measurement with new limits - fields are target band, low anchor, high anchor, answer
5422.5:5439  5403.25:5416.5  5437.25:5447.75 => 1.27 angstroms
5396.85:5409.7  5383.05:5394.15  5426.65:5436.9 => 0.51 angstroms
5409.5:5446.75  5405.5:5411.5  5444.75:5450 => 1.10 angstroms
